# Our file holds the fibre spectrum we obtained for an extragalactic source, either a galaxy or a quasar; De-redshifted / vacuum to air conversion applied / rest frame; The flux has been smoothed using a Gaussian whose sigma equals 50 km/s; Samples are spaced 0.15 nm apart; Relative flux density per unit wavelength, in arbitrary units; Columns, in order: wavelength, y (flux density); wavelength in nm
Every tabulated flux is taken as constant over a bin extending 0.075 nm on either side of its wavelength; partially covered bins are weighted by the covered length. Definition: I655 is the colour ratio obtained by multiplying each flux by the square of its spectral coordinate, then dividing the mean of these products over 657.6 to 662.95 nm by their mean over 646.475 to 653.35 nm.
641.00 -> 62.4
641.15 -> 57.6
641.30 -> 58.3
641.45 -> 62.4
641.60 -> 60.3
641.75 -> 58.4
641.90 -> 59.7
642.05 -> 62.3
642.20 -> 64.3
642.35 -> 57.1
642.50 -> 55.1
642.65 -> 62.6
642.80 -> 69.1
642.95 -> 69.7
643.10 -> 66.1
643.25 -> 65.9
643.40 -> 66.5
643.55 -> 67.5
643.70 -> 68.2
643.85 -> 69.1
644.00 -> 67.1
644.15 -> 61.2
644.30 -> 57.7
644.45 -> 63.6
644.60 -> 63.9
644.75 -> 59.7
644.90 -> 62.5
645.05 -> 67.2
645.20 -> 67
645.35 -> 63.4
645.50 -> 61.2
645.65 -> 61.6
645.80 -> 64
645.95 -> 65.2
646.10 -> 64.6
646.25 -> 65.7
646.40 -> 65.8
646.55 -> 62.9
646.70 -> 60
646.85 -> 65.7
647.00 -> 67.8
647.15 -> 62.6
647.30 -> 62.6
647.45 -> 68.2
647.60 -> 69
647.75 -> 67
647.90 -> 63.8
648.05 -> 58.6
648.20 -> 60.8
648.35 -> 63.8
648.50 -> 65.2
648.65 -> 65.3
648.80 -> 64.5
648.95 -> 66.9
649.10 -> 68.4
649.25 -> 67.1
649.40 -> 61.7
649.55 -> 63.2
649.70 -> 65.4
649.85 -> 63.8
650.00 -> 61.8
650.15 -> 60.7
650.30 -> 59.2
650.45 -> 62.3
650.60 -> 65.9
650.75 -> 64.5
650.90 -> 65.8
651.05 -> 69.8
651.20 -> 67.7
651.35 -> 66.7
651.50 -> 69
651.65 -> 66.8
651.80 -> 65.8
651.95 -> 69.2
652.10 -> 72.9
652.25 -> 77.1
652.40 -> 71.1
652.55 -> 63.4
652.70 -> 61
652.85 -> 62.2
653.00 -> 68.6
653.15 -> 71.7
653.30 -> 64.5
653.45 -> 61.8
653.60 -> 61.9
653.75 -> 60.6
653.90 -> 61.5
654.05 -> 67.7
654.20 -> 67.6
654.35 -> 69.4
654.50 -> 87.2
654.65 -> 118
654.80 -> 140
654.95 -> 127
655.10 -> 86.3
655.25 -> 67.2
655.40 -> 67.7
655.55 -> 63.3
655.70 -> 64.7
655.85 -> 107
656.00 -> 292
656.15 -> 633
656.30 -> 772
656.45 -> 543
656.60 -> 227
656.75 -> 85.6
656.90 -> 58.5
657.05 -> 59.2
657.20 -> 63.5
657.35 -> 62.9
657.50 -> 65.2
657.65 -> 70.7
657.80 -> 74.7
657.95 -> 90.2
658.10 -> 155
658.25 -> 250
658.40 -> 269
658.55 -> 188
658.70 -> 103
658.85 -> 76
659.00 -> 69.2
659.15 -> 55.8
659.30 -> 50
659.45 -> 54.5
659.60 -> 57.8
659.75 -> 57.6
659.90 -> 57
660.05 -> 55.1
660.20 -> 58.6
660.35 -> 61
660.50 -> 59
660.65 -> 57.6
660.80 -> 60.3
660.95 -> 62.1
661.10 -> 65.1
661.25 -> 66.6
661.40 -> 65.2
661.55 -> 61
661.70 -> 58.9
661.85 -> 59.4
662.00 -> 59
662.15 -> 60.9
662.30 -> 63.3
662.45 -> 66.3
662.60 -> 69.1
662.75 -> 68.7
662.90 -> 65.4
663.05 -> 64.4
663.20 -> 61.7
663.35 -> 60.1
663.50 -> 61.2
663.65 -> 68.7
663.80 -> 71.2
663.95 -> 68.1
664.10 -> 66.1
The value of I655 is 1.3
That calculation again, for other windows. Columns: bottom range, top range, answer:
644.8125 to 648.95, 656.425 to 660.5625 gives 1.69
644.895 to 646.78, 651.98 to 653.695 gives 1.07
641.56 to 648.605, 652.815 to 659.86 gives 2.11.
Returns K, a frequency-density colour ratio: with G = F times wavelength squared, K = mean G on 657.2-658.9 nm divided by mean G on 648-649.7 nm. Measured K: 2.01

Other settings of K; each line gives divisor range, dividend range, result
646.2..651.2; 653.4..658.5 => 2.42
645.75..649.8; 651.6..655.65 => 1.18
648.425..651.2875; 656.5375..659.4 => 1.71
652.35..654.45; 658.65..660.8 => 0.96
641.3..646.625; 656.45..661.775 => 1.53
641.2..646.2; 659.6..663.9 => 1.04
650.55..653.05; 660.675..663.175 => 0.97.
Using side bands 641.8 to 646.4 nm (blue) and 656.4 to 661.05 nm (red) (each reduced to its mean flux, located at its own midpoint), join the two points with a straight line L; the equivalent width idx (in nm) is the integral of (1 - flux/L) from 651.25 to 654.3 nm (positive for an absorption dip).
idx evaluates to 0.71 nm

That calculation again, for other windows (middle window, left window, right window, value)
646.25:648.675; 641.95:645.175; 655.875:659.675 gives 0.774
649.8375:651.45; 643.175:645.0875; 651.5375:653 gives 0.064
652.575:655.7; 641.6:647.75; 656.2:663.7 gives 0.473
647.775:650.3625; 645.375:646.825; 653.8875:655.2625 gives 0.338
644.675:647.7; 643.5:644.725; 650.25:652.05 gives 0.032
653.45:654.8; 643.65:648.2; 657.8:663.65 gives -0.084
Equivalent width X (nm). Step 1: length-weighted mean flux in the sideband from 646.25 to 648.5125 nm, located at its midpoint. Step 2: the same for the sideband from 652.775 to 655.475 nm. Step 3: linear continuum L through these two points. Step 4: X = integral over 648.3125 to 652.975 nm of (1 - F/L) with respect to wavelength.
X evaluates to 0.34 nm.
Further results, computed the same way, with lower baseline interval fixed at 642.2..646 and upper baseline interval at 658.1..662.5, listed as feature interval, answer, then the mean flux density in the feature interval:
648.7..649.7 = 0.06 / 65.3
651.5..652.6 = 0.05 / 69.6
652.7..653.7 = 0.12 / 64.7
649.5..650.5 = 0.12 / 62.3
